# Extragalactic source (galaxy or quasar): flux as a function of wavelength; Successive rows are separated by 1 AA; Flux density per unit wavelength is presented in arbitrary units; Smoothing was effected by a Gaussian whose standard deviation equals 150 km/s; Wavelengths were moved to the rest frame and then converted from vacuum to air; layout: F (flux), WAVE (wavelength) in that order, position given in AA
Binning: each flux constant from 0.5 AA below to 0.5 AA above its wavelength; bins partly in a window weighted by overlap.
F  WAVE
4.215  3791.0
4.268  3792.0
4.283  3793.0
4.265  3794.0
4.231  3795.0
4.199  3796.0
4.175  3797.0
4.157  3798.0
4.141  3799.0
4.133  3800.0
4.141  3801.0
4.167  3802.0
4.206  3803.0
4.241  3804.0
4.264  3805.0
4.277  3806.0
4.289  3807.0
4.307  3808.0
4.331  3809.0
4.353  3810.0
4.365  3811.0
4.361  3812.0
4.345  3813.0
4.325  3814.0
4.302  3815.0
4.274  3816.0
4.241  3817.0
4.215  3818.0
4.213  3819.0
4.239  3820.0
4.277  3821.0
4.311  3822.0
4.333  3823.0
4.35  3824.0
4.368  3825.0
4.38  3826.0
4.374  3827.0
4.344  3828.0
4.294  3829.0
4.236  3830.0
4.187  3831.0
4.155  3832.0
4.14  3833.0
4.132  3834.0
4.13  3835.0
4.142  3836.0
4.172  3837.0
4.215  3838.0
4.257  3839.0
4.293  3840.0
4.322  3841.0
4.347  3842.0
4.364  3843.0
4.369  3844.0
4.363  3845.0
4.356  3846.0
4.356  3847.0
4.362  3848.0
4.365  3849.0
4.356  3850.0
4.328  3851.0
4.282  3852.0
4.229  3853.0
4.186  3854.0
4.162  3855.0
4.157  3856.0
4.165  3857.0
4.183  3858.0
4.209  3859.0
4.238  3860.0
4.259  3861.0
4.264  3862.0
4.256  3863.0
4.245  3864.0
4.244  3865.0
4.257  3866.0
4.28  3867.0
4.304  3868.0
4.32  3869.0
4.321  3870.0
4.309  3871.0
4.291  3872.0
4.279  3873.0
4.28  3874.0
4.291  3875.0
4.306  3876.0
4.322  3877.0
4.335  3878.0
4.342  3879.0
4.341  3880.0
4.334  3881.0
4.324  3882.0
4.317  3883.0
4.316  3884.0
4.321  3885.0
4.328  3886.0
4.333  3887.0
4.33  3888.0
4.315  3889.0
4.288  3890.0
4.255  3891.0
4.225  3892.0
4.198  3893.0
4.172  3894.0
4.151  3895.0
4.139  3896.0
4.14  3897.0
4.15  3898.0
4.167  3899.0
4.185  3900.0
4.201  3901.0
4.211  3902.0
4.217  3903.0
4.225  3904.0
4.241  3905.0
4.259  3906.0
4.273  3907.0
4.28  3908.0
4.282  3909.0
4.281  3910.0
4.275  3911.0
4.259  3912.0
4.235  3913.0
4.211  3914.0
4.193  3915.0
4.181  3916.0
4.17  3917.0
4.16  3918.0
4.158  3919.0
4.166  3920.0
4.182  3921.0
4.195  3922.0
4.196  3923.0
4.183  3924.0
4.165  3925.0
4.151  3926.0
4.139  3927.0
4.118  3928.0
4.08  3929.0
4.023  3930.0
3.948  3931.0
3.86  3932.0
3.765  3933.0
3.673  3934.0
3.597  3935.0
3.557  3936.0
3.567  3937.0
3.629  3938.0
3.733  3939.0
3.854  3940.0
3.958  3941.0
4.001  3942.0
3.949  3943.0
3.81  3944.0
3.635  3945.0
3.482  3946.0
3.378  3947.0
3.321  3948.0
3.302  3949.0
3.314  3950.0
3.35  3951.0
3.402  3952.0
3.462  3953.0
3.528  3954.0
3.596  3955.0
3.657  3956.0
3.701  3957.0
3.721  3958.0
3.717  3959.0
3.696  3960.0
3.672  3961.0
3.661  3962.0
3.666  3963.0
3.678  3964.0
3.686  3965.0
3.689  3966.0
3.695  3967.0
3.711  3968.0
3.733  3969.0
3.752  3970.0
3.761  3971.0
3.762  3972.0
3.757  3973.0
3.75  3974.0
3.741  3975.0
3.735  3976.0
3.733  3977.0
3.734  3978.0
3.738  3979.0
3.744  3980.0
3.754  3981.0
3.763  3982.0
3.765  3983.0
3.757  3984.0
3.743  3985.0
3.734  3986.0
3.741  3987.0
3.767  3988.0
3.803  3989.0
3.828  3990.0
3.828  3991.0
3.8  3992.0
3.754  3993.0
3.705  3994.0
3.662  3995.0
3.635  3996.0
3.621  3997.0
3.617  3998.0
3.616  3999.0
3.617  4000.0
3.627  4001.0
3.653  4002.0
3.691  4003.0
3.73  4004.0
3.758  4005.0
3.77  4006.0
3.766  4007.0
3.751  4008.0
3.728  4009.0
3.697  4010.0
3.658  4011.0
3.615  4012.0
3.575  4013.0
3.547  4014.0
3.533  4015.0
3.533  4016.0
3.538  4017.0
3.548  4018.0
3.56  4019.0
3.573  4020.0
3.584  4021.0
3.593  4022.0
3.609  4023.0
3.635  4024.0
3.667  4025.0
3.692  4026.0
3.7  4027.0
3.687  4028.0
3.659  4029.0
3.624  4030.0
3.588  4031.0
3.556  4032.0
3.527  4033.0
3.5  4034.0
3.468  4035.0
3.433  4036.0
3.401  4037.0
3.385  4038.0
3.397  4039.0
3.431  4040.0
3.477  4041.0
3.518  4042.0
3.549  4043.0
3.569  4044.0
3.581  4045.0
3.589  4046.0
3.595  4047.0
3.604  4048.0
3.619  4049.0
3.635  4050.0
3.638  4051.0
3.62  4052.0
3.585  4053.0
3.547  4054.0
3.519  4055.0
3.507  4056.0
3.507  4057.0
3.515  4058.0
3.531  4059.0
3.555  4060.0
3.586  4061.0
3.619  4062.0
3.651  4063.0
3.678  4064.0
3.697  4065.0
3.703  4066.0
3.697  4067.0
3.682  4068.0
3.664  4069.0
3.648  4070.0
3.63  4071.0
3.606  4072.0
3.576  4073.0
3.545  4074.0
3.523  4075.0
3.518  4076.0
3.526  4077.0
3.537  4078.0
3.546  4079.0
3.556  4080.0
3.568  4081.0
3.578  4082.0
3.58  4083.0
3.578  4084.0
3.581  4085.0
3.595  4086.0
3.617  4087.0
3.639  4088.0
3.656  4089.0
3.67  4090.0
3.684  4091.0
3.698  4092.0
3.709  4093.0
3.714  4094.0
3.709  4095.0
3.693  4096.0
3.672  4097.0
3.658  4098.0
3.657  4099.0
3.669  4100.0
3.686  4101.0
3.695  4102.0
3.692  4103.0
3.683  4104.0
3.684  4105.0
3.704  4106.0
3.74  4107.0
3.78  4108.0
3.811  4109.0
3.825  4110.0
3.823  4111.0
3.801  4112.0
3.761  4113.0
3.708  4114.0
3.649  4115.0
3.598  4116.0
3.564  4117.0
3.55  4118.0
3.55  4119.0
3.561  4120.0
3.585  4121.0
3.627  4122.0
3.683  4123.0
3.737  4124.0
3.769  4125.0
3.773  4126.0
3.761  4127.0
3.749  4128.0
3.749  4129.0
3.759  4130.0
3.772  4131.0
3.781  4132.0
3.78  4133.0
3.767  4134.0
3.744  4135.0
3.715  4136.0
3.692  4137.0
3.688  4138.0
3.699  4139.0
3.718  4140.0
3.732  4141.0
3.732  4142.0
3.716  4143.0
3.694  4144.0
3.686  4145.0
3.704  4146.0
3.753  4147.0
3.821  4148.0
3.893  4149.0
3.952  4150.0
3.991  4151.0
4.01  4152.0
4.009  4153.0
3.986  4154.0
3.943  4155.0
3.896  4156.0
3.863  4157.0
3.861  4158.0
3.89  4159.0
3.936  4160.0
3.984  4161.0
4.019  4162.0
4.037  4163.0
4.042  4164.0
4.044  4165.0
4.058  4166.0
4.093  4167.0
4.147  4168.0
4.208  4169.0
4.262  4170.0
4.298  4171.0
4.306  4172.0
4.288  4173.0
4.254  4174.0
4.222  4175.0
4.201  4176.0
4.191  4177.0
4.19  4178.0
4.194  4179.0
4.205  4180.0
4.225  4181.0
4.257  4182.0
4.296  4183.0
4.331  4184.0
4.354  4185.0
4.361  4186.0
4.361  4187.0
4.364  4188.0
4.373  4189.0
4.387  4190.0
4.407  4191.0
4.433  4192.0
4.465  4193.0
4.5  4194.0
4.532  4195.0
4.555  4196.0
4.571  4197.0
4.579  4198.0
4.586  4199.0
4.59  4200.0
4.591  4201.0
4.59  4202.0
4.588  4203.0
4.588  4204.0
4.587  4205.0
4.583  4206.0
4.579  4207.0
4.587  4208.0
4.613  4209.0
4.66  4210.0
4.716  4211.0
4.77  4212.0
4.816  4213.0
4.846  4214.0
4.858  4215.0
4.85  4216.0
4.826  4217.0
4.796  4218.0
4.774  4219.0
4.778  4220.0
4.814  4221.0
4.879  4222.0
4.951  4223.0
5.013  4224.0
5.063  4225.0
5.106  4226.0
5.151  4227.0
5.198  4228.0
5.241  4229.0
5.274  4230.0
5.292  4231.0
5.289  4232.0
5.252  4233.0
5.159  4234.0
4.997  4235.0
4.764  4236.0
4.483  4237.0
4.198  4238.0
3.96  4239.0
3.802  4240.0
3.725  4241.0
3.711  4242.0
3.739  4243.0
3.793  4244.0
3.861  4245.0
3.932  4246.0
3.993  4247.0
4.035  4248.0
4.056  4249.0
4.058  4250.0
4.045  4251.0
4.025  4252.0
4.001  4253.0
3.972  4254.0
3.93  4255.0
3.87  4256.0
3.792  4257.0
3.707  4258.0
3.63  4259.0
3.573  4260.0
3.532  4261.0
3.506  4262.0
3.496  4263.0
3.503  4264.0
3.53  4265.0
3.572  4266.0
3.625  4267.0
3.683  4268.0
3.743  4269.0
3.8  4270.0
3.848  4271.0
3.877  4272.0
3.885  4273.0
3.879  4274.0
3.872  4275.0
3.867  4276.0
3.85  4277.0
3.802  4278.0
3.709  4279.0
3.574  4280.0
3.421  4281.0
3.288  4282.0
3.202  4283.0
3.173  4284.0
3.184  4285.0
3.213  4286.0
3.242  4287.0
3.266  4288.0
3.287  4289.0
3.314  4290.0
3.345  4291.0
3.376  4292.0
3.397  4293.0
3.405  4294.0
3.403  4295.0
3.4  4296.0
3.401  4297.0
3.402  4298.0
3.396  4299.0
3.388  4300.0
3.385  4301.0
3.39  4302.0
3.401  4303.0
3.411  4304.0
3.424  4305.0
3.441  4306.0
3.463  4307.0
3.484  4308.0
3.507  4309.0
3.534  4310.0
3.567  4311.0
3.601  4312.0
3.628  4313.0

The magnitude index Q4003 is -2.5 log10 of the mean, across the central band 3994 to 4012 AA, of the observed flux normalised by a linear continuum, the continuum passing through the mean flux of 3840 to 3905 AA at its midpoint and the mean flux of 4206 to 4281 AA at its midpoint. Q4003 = 0.161 mag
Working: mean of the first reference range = 4.27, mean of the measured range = 3.68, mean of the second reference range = 4.27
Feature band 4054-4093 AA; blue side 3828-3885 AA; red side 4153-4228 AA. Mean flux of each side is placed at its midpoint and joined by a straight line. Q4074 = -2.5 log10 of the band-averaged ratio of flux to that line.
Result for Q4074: 0.21 mag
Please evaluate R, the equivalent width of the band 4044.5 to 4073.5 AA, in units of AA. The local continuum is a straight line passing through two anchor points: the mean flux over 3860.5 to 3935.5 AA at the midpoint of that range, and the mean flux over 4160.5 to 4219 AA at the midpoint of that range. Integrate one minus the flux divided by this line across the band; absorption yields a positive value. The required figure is 4.8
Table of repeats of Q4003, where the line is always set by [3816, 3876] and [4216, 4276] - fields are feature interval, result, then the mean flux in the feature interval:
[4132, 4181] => 0.075 mag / 3.96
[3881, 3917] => 0.006 mag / 4.24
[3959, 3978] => 0.148 mag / 3.72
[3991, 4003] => 0.161 mag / 3.67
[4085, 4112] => 0.151 mag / 3.7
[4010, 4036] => 0.185 mag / 3.59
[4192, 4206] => -0.079 mag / 4.56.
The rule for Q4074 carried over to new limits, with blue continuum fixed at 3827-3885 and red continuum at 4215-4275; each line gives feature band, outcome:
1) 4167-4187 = 0.002 mag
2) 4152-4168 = 0.072 mag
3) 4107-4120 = 0.154 mag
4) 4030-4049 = 0.210 mag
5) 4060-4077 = 0.177 mag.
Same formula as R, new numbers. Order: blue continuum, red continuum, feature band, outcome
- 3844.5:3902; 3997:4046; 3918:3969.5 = 2.34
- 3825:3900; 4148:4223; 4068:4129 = 9.55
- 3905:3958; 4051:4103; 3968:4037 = 1.67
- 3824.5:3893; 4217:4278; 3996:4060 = 9.95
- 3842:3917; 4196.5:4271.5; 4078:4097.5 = 3.13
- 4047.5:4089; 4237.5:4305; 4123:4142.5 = -0.73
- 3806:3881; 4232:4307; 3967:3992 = 2.13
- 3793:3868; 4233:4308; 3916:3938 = 0.75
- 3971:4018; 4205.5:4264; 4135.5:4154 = 1.60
